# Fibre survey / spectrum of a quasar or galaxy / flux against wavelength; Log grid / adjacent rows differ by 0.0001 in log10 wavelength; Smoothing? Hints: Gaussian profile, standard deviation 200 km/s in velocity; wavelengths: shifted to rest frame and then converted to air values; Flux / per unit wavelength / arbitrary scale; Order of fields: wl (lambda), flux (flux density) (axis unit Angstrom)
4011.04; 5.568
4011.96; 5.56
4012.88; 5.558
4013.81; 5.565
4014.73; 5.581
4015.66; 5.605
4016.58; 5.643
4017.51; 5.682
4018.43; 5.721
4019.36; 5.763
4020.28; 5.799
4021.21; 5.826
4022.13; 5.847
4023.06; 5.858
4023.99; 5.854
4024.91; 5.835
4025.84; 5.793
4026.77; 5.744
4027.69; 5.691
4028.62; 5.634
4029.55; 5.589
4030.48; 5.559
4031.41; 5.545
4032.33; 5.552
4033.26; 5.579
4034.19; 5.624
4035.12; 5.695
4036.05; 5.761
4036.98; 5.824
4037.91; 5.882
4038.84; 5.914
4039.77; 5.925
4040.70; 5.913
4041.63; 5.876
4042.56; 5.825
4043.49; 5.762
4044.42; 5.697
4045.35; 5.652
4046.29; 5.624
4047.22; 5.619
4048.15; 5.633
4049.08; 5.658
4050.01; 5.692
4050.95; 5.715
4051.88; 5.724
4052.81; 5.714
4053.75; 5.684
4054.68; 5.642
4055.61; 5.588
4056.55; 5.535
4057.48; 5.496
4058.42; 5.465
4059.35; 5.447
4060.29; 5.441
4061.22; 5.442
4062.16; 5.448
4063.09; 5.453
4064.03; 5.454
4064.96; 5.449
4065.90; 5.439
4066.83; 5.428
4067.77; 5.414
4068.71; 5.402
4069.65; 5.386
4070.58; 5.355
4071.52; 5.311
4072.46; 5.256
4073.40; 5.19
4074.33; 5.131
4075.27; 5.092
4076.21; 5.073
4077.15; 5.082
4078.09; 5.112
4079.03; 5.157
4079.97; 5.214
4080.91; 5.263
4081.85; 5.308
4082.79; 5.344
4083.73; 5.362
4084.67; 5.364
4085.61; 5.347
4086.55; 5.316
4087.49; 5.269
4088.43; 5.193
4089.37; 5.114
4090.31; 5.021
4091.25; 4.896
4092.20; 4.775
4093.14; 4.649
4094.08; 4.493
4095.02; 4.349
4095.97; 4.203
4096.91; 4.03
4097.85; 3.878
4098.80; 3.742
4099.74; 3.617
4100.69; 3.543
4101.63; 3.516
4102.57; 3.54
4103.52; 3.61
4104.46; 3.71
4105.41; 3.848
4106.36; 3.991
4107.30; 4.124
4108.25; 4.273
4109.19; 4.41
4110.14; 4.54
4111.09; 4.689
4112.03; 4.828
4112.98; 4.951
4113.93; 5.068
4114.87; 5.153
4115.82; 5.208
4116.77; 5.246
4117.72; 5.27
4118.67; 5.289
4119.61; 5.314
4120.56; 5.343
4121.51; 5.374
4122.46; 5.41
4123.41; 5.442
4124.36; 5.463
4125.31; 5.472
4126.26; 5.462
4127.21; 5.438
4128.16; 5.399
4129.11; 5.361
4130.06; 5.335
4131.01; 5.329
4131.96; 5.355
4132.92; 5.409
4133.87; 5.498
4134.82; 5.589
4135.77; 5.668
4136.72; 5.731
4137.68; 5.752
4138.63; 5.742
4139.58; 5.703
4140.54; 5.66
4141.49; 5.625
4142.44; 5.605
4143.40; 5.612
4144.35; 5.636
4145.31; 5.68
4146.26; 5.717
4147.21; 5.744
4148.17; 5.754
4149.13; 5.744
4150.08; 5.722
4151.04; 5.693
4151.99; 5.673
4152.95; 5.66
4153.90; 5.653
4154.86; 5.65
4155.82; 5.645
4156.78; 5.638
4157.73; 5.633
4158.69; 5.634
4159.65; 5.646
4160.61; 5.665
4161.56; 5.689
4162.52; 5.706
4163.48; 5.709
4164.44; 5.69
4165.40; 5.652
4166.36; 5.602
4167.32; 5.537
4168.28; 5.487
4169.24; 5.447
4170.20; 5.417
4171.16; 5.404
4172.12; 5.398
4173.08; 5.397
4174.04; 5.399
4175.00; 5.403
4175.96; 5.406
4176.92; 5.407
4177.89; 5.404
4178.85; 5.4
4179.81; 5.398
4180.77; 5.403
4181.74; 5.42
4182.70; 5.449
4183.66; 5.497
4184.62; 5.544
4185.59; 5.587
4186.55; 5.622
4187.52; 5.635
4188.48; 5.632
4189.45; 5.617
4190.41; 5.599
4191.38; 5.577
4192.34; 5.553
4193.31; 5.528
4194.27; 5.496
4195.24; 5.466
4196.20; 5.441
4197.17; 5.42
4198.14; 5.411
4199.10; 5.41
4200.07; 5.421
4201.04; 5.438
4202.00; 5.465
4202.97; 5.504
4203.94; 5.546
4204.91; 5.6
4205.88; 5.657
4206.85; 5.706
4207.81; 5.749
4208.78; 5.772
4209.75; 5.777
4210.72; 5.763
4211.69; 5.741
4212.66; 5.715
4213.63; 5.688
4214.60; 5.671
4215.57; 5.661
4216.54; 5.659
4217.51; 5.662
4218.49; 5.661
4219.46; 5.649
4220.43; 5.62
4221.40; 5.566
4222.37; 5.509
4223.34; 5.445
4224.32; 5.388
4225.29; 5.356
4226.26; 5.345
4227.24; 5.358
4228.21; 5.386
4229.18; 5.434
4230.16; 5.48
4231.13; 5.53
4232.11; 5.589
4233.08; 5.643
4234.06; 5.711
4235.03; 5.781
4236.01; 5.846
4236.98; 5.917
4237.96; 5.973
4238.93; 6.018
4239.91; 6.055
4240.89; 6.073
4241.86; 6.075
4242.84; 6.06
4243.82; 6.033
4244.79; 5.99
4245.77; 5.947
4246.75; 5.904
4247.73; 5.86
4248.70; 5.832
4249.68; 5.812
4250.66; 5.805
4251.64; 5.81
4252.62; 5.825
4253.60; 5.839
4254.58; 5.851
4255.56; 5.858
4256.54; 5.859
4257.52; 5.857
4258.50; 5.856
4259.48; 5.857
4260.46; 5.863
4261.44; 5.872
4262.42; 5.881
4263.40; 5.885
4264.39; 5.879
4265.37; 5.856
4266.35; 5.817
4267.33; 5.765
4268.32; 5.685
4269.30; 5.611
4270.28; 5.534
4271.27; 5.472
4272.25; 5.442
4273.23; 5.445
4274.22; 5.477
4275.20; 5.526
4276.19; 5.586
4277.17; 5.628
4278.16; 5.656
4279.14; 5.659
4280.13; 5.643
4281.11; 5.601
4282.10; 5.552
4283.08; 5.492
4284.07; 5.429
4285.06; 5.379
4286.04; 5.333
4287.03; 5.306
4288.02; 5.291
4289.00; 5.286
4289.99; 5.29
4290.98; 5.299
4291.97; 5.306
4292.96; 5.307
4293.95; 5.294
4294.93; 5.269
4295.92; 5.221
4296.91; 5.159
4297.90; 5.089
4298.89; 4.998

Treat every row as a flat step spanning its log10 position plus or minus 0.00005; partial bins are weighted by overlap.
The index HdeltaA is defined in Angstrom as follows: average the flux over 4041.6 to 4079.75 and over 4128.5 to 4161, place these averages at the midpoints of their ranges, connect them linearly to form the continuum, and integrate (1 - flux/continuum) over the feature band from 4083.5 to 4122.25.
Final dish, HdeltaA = 6.5 Angstrom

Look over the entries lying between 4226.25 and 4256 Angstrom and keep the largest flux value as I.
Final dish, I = 6.075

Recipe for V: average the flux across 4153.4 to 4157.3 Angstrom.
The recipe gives 5.65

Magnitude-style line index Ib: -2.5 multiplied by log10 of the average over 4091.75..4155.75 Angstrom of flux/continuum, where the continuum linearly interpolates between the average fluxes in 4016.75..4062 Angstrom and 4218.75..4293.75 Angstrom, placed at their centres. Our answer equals 0.13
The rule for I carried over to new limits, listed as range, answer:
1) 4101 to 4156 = 5.754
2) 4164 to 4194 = 5.69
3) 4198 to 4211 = 5.777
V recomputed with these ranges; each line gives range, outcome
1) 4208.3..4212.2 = 5.76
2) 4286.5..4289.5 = 5.29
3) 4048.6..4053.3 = 5.7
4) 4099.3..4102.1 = 3.56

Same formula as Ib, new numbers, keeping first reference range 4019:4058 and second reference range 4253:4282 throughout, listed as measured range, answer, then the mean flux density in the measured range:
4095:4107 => 0.44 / 3.8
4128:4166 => 0.02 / 5.63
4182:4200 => 0.04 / 5.52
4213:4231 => 0.04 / 5.53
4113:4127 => 0.08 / 5.31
